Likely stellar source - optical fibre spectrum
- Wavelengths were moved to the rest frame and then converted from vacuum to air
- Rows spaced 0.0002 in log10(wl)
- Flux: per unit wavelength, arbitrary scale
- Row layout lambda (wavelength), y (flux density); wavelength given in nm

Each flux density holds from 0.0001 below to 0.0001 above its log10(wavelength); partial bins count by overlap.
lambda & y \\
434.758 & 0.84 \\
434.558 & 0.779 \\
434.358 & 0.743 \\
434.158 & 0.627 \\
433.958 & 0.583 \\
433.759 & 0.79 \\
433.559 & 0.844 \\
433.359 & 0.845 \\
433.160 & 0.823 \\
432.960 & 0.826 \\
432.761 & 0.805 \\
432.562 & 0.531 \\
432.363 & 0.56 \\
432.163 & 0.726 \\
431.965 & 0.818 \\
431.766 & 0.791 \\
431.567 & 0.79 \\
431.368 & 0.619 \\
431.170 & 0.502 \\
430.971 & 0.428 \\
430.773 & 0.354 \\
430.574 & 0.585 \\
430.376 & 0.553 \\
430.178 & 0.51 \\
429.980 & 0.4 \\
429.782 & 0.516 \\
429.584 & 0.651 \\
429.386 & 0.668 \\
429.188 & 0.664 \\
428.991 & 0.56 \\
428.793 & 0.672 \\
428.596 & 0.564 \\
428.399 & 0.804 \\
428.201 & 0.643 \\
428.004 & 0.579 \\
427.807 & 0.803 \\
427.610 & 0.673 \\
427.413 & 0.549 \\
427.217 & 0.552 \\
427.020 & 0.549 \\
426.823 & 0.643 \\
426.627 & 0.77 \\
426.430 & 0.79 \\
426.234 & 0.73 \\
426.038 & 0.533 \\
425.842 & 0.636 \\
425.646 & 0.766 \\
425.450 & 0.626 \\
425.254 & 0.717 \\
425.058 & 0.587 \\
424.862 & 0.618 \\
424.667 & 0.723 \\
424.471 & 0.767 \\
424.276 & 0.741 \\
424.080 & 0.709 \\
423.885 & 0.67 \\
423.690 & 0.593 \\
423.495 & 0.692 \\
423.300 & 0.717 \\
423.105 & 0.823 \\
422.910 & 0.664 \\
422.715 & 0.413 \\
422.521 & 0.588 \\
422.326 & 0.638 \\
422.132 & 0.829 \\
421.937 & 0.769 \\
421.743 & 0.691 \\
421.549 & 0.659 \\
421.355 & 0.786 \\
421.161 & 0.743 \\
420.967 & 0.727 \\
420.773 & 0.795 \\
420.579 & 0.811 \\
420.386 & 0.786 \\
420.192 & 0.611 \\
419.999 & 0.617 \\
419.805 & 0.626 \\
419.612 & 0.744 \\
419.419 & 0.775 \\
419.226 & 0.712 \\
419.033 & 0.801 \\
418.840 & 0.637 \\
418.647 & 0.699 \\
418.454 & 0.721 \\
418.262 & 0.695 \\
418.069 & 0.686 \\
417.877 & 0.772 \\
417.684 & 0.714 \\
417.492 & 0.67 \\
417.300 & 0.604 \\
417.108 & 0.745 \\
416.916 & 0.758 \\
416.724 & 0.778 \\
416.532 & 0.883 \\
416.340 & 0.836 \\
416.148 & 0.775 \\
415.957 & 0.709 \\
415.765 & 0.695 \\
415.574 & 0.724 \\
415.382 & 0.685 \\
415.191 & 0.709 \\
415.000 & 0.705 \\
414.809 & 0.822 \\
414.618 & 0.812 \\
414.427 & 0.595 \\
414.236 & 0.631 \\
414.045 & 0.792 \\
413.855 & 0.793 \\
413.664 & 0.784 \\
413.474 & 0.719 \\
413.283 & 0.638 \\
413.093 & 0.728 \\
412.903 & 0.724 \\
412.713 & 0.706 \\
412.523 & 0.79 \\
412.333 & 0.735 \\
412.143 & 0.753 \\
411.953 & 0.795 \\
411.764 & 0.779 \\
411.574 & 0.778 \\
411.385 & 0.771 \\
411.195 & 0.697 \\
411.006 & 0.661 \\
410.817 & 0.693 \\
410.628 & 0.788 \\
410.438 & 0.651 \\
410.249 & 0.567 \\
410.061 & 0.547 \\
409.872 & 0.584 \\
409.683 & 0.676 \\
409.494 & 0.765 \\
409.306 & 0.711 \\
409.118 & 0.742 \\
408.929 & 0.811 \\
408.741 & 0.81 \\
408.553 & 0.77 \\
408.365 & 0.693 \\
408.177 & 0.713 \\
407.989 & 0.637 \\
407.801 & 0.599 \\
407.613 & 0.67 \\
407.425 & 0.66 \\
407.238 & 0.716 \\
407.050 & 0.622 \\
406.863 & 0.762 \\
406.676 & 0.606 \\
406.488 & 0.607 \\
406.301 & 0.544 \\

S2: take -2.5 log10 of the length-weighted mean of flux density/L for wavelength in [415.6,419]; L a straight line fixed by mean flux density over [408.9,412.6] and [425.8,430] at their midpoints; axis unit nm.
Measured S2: -0.07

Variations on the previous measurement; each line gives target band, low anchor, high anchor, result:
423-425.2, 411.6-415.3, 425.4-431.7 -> -0.07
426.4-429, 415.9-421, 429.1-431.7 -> -0.10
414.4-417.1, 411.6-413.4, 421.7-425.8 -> -0.04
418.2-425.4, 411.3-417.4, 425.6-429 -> -0.01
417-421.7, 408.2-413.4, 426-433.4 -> -0.05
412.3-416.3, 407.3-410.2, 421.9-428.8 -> -0.07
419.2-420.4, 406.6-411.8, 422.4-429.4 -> -0.02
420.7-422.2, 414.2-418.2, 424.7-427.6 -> -0.09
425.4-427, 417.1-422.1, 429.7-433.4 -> -0.02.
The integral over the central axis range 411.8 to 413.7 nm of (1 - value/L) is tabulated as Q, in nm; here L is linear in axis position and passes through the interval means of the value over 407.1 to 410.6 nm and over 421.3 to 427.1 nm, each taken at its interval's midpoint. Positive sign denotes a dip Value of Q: -0.15 nm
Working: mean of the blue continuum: 0.686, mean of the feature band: 0.737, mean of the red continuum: 0.681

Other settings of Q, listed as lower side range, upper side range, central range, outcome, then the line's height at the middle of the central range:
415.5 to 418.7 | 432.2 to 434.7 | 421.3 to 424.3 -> 0.202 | 0.733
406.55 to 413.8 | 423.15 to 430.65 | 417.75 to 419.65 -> -0.133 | 0.676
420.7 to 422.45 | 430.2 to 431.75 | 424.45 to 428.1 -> -0.087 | 0.646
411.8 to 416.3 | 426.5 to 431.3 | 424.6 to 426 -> -0.076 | 0.627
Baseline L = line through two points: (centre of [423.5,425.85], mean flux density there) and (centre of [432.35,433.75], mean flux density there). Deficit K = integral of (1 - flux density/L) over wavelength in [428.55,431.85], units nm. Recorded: 0.707 nm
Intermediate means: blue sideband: 0.682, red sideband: 0.762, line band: 0.577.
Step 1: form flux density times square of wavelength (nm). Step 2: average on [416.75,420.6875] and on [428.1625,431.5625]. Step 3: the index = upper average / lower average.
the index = 0.85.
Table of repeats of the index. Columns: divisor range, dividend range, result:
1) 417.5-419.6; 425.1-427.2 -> 0.96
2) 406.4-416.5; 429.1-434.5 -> 1.01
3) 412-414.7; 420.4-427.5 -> 0.99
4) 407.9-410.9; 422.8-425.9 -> 1.06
